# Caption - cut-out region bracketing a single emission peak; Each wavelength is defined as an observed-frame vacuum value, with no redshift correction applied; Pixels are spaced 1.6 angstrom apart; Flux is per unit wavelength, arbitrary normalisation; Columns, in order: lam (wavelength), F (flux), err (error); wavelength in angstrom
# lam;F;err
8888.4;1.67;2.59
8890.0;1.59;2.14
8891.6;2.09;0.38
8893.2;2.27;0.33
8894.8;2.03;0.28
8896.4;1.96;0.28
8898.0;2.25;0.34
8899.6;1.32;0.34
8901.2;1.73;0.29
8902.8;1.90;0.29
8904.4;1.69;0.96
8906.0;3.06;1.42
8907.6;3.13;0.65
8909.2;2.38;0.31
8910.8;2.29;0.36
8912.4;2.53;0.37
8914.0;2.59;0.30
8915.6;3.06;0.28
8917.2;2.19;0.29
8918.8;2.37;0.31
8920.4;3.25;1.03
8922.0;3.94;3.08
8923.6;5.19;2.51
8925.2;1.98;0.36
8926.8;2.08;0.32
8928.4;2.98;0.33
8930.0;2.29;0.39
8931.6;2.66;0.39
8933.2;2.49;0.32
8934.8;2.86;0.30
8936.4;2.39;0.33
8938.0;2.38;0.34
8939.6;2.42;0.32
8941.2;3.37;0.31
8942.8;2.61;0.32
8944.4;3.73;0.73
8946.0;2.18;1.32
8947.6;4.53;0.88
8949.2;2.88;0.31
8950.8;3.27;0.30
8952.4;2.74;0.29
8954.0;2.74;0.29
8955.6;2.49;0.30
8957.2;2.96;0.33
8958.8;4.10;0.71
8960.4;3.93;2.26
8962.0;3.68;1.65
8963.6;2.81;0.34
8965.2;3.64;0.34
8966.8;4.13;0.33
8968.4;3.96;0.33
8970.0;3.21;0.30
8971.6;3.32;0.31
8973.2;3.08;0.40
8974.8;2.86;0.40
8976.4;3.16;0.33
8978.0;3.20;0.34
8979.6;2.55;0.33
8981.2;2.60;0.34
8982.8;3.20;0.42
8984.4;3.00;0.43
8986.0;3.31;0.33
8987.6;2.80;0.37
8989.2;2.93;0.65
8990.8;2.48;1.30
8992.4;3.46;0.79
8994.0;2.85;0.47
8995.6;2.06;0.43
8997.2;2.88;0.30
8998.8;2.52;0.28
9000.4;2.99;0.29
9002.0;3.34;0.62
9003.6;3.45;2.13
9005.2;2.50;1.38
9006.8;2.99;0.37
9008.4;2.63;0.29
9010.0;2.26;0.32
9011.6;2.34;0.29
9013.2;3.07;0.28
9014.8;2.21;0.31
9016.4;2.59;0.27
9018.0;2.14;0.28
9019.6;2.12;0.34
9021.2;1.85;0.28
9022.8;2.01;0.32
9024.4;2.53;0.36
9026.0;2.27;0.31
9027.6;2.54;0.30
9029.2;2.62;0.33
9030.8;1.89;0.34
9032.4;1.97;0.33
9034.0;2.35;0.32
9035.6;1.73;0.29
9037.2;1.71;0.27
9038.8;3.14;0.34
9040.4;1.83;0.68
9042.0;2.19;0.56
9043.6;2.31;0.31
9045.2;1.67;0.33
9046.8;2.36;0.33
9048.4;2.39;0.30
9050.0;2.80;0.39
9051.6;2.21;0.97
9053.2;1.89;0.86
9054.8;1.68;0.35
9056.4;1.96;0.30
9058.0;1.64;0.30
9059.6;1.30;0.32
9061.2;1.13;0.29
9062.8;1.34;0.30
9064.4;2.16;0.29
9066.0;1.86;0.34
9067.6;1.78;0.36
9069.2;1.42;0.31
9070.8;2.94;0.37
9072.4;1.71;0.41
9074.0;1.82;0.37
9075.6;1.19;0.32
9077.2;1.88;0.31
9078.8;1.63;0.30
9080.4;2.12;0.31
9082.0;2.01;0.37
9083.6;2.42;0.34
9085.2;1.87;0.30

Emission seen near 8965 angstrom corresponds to Mg II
